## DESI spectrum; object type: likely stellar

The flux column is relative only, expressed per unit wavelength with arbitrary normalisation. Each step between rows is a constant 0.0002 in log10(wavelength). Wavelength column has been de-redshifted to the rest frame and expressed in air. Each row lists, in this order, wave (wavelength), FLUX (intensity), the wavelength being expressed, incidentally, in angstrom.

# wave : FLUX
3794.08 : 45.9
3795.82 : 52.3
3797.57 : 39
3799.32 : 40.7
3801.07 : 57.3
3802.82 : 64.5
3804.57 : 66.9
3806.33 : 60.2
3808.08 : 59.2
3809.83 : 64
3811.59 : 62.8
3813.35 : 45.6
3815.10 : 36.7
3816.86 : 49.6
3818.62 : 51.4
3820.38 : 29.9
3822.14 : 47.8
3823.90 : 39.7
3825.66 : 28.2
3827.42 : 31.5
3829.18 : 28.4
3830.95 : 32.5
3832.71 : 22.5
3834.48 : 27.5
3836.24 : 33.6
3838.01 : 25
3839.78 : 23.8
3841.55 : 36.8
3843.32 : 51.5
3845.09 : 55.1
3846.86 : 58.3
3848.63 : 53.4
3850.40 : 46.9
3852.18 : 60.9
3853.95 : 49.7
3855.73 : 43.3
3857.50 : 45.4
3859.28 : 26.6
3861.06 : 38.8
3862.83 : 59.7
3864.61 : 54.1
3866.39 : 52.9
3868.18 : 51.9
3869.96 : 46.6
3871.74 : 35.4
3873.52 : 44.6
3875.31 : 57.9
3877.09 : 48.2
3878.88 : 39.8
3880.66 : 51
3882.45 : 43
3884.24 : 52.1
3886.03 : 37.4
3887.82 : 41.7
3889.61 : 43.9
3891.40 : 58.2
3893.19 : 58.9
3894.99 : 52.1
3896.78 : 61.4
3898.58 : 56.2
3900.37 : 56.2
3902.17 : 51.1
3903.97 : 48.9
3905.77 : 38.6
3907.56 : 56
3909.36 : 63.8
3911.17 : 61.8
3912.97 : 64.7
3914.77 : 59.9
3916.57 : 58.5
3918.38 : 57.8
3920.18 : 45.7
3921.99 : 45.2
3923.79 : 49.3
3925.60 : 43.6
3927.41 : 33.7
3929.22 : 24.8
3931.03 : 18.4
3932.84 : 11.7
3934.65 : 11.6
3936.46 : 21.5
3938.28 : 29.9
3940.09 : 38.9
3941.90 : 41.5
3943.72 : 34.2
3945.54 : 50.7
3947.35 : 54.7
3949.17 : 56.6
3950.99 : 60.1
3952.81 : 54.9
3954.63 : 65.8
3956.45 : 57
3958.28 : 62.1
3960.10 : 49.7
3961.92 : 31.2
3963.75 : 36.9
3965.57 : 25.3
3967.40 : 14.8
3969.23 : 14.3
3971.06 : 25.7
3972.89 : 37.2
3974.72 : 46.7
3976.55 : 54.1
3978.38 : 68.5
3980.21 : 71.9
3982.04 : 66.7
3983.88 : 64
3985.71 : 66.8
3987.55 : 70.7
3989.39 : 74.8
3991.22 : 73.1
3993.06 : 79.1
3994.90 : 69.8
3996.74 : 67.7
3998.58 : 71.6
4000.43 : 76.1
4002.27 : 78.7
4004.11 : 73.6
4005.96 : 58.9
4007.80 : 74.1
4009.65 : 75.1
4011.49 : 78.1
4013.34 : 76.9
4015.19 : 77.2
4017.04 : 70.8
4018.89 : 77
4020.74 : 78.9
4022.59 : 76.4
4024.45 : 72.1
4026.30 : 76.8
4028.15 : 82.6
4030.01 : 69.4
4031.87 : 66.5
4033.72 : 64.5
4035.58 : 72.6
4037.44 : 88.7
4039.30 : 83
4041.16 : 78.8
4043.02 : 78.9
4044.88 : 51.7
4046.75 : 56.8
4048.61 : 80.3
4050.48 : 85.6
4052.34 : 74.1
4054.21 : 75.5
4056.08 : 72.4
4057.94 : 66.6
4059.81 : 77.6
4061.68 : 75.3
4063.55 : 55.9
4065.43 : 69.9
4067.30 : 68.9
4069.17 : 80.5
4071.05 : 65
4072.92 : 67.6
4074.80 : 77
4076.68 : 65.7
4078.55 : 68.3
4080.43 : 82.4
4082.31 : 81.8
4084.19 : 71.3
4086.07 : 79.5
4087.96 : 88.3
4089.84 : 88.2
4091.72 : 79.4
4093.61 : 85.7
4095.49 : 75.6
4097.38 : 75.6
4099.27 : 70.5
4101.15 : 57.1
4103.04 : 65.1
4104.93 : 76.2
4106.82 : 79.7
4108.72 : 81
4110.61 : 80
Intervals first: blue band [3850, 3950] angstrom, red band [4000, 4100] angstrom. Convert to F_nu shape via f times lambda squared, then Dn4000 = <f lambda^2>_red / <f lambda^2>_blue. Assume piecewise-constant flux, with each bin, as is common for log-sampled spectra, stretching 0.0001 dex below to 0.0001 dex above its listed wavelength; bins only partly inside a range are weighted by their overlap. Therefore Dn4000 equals 1.74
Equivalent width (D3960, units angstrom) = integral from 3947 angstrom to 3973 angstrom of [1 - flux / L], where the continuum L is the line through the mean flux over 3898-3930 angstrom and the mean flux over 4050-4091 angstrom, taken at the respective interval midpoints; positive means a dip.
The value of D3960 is 6.5 angstrom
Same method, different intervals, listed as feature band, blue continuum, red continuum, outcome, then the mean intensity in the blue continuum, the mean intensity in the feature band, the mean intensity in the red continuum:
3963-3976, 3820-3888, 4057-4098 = 6.57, 42.5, 29.3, 74.8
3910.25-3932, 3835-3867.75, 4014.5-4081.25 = 3.17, 45.2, 46.8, 73.1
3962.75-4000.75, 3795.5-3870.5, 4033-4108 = 4.78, 45.3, 55.7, 74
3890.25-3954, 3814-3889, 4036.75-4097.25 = 7.36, 42.7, 46.7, 74.8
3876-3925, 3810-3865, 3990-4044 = 1.49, 42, 51.9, 74.7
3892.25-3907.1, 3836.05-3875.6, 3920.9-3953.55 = -4.11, 45.8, 53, 37.8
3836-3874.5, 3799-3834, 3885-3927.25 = 2.55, 45.8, 45.4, 52.3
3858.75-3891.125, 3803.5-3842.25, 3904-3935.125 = -2.58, 41.2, 46.3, 44.4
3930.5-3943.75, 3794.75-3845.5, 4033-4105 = 7.38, 43.5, 25.6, 73.8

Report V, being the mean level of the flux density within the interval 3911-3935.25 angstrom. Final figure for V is 41.7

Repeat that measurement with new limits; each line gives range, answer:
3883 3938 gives 45.9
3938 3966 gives 47.6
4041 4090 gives 73.2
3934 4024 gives 57.3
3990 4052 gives 74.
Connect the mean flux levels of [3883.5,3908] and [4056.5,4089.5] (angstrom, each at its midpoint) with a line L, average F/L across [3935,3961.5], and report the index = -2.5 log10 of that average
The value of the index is 0.21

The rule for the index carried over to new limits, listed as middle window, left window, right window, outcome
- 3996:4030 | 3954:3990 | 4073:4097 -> -0.233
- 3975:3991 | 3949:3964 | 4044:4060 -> -0.148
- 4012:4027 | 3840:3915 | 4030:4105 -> -0.124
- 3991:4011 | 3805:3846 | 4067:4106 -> -0.140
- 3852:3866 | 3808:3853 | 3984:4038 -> 0.004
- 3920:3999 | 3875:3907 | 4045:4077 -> 0.234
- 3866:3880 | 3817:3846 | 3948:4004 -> -0.130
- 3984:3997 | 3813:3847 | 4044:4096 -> -0.159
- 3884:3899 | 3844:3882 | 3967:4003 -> 0.004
